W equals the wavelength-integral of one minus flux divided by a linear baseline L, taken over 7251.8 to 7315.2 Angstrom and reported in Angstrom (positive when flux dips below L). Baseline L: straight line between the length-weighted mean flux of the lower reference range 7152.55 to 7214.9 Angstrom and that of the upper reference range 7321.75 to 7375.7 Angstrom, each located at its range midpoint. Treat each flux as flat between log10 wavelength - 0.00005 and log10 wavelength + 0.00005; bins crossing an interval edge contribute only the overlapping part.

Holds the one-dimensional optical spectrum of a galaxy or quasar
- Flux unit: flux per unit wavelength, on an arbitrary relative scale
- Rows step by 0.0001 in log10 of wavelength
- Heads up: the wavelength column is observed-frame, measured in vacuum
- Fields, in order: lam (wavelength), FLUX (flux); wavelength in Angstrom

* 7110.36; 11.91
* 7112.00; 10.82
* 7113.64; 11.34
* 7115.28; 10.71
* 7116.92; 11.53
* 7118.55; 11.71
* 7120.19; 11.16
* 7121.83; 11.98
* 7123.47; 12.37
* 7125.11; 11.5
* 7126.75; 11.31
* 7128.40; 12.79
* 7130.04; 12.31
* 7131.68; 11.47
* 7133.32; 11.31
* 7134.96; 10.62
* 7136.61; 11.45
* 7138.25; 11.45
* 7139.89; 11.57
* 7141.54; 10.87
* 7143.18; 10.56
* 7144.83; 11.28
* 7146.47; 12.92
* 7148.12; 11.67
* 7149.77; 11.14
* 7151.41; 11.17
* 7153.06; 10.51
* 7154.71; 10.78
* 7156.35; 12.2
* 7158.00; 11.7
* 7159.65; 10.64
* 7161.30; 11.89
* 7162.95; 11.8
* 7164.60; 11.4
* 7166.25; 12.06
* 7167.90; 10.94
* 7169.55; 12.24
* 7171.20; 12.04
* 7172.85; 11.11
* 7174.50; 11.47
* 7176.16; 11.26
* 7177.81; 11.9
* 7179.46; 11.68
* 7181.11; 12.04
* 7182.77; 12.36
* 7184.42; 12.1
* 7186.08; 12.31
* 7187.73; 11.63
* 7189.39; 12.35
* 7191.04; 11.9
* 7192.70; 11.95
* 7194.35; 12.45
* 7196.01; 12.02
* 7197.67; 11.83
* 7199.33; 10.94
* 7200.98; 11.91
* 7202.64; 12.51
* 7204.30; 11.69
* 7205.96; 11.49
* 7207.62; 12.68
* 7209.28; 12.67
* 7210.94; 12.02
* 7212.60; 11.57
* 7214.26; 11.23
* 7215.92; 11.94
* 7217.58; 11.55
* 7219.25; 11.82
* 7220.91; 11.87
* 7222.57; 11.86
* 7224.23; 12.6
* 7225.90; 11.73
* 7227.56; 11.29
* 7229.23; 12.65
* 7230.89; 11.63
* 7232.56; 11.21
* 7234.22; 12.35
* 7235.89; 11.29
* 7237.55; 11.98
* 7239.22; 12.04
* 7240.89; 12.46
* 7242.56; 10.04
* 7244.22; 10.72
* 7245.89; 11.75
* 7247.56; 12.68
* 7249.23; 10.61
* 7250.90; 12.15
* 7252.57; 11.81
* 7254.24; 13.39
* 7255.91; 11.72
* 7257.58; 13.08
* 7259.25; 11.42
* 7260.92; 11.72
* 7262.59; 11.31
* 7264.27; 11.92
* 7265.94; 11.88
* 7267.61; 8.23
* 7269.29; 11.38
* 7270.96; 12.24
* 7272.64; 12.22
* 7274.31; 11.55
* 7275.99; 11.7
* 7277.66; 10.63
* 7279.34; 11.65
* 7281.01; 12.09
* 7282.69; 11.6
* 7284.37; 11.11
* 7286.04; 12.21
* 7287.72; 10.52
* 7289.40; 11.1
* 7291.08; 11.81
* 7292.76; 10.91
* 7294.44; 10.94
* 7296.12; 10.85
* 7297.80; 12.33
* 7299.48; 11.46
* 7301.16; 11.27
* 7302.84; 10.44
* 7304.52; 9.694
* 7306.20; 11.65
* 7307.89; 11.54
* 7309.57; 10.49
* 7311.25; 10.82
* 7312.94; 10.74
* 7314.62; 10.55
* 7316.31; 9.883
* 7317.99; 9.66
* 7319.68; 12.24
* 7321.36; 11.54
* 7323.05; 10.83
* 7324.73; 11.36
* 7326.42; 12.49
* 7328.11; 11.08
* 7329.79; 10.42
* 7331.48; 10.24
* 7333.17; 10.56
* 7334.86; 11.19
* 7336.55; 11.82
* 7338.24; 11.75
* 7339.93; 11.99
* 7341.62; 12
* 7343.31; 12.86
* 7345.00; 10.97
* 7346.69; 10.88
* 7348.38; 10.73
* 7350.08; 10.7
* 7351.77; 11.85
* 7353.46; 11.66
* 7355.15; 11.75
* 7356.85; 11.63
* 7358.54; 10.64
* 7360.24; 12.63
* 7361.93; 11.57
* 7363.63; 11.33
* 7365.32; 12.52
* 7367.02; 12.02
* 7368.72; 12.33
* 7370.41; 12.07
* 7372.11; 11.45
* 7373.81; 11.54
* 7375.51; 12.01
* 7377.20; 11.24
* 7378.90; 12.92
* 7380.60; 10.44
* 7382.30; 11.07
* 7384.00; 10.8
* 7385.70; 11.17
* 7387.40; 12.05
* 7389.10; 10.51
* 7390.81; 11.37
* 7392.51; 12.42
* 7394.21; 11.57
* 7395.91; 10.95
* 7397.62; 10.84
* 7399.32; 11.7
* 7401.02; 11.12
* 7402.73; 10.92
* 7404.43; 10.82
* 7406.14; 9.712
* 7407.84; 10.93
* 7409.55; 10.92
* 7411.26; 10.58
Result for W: 1.39 Angstrom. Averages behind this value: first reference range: 11.8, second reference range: 11.5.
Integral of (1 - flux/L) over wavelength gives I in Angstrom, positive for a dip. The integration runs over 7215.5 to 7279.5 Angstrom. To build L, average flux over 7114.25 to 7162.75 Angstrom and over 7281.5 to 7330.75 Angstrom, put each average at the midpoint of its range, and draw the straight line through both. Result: -2.7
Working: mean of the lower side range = 11.5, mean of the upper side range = 11.1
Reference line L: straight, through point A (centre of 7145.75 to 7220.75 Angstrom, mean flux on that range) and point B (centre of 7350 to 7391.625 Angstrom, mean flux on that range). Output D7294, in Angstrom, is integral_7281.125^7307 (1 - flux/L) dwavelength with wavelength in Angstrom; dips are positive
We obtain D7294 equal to 1.0 Angstrom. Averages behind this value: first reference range 11.8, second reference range 11.6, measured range 11.2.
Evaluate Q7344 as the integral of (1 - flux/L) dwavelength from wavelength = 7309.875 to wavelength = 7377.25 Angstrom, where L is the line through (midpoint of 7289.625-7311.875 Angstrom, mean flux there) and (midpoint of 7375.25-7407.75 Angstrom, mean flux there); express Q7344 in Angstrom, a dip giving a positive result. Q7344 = -1.4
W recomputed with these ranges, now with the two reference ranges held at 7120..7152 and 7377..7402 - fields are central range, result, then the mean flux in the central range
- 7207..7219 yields -0.46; 11.9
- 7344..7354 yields 0.21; 11.1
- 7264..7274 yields 0.13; 11.3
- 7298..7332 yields 1.35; 11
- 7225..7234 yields -0.22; 11.7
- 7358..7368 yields -0.41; 11.8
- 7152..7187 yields -0.34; 11.6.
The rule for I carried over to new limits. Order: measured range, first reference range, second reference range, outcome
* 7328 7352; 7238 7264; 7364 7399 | 0.8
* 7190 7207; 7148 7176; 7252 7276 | -0.5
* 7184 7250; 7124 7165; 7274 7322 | -3.1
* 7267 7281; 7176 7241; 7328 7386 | 0.5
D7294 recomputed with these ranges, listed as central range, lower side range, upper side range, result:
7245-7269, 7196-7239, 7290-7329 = -0.3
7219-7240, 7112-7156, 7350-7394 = -0.7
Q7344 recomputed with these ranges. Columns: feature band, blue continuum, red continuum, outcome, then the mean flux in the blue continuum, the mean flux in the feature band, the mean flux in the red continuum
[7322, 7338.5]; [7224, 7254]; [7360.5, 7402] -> 0.7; 11.7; 11.2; 11.6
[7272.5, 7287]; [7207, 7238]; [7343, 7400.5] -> 0.2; 11.9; 11.6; 11.5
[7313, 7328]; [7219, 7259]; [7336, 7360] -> 0.7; 11.9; 11.1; 11.5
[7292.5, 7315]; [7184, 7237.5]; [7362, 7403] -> 1.4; 11.9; 11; 11.5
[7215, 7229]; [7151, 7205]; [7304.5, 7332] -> -0.5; 11.7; 11.9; 10.9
